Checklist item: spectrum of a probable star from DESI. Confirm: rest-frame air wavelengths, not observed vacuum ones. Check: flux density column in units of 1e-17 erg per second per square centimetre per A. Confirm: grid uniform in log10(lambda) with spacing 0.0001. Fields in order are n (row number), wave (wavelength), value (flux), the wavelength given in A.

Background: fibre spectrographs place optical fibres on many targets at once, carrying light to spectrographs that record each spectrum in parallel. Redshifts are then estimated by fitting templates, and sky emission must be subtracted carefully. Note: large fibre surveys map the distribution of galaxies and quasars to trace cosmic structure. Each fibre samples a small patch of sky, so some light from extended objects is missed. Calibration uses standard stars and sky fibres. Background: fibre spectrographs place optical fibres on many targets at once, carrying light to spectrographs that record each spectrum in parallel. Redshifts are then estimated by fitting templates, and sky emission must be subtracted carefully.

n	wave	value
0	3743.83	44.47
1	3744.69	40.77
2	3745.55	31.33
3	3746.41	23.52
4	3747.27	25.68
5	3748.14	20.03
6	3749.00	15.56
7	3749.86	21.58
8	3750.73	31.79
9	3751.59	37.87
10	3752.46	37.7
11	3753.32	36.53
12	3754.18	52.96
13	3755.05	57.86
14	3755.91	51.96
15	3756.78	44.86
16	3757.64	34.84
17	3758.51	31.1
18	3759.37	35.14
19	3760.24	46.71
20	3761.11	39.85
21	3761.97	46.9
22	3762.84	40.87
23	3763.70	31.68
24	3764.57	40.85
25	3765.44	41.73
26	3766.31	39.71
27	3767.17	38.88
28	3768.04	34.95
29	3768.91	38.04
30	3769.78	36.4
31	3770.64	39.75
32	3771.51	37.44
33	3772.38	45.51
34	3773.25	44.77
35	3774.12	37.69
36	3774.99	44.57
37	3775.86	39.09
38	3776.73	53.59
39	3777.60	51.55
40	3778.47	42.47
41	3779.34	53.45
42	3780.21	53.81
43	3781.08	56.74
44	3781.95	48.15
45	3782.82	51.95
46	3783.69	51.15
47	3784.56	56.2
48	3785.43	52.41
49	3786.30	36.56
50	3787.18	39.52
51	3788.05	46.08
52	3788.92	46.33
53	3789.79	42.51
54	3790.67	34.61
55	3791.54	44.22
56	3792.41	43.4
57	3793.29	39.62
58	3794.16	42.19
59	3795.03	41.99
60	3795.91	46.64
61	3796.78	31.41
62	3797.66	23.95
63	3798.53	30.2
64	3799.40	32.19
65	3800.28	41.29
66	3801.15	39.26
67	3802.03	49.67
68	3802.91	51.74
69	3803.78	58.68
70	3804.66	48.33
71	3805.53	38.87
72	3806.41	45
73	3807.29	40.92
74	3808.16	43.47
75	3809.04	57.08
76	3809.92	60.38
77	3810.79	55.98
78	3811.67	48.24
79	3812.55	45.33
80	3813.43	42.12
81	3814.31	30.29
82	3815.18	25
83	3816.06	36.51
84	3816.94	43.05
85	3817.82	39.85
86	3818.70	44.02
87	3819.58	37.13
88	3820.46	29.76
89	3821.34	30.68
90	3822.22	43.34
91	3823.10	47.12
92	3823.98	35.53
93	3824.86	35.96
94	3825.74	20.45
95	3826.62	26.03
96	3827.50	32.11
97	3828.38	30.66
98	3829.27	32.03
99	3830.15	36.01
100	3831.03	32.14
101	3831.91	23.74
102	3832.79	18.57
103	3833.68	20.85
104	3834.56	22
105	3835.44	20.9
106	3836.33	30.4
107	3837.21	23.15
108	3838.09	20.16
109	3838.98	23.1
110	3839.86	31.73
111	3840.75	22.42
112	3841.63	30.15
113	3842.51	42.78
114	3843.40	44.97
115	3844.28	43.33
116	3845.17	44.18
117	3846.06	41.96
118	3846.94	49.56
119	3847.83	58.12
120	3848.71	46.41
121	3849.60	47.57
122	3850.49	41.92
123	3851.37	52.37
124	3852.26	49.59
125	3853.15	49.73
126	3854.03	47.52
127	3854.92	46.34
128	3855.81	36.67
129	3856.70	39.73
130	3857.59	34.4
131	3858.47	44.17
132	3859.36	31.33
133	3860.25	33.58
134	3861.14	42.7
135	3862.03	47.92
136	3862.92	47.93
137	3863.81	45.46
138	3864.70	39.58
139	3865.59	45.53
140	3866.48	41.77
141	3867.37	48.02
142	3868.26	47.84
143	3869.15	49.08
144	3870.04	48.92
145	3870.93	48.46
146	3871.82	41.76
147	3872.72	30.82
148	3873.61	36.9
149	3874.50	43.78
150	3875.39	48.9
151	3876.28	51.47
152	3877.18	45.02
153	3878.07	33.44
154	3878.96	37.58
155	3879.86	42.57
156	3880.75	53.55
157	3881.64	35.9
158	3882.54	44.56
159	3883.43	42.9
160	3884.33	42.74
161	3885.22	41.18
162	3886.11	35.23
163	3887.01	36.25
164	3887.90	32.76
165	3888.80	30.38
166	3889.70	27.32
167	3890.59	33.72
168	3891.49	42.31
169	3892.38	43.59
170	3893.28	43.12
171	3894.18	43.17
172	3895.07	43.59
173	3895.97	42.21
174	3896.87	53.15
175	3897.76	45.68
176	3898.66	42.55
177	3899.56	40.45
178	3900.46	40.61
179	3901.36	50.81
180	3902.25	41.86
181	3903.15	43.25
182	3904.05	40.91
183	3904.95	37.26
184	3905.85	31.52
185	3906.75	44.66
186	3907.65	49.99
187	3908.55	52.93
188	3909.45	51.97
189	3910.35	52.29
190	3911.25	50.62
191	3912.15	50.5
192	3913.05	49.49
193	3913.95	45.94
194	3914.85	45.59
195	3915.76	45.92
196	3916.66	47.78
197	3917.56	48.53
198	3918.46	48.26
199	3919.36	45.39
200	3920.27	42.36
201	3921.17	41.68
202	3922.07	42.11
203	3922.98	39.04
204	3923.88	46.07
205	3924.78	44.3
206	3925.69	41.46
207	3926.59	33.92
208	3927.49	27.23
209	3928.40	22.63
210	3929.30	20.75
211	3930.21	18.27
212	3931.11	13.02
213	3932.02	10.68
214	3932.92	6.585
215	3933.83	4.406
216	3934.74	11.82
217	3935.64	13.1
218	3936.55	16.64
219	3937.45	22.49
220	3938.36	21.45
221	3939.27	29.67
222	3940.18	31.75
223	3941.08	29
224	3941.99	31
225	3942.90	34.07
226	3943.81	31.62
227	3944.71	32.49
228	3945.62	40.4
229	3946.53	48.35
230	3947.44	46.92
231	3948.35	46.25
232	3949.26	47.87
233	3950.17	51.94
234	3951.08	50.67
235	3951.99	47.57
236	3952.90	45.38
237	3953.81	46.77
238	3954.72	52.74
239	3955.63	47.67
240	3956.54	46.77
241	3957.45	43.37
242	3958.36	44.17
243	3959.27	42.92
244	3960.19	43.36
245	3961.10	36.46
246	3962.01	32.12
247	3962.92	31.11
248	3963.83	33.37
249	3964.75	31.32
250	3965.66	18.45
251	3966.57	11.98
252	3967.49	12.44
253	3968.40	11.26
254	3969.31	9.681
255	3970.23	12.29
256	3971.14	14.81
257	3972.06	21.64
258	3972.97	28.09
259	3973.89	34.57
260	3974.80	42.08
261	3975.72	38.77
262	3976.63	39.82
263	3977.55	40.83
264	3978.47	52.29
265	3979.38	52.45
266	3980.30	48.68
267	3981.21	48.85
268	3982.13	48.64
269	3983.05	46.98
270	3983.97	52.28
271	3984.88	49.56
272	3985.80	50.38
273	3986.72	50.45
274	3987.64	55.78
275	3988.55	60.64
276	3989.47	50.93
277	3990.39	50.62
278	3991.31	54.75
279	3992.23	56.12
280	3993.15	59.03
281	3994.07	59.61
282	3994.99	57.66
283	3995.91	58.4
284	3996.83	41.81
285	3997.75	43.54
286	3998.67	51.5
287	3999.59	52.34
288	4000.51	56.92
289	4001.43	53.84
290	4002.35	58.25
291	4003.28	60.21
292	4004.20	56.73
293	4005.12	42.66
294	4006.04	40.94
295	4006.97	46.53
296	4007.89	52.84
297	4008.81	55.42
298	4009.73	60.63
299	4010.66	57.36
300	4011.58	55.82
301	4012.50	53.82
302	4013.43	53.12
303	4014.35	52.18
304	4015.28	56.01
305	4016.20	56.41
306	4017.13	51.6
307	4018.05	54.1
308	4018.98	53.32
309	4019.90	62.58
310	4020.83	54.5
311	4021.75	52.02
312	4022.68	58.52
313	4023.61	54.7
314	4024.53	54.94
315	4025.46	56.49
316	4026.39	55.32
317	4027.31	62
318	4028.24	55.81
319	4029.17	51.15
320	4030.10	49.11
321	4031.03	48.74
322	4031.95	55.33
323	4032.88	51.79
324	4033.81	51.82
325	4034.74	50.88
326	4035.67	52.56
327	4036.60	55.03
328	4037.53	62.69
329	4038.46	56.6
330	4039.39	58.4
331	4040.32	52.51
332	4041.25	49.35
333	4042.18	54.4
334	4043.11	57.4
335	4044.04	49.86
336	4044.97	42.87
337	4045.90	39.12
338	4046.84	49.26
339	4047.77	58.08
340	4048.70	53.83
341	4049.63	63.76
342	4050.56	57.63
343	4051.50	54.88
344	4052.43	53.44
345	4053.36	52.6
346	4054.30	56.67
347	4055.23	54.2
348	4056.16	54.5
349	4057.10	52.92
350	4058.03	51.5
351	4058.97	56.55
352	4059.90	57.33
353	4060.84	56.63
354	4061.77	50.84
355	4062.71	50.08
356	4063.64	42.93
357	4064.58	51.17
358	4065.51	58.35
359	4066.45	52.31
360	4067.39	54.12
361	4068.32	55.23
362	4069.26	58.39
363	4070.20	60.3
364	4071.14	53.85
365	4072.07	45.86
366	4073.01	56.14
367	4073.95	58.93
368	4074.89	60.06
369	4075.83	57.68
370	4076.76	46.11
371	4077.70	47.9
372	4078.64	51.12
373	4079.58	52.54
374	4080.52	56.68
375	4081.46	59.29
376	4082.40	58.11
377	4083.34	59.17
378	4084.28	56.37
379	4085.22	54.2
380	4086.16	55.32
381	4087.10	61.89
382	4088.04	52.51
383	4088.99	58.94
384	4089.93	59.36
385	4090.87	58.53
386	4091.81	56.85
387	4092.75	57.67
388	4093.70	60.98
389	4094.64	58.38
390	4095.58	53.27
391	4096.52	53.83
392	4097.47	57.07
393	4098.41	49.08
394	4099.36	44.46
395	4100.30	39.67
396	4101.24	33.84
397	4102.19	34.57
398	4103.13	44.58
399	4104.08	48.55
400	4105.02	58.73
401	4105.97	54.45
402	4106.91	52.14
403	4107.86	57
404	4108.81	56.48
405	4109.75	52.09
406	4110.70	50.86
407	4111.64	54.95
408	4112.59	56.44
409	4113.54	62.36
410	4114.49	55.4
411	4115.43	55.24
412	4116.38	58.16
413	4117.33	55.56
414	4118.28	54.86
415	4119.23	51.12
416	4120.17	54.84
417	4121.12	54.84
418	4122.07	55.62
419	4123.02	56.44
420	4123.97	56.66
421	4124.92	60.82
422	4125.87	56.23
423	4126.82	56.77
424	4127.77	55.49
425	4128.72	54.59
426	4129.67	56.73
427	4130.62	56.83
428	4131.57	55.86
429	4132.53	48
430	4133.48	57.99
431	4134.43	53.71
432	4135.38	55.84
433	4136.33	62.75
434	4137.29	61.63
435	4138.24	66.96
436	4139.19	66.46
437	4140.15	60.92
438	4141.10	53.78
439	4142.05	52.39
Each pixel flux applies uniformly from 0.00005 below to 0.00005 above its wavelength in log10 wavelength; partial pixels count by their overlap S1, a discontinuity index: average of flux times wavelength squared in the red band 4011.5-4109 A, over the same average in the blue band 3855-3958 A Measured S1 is 1.5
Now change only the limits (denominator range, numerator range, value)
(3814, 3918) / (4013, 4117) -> 1.49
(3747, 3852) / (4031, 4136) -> 1.58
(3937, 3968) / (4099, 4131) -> 1.55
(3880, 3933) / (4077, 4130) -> 1.49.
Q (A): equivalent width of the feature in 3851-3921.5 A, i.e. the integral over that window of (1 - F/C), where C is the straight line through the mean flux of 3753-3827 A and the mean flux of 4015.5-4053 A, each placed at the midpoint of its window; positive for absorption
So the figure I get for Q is 5.4 A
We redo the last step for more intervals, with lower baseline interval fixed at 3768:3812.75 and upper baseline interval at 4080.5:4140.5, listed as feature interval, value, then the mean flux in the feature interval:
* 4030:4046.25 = 0.2 A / 52.3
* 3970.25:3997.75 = 2.4 A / 46.5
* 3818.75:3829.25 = 2.7 A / 33.8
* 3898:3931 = 4.6 A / 41.9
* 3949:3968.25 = 4.5 A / 38.4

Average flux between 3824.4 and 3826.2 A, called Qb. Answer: 28.3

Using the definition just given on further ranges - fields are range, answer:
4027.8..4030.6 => 51.8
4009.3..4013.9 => 56.1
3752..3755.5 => 46.3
